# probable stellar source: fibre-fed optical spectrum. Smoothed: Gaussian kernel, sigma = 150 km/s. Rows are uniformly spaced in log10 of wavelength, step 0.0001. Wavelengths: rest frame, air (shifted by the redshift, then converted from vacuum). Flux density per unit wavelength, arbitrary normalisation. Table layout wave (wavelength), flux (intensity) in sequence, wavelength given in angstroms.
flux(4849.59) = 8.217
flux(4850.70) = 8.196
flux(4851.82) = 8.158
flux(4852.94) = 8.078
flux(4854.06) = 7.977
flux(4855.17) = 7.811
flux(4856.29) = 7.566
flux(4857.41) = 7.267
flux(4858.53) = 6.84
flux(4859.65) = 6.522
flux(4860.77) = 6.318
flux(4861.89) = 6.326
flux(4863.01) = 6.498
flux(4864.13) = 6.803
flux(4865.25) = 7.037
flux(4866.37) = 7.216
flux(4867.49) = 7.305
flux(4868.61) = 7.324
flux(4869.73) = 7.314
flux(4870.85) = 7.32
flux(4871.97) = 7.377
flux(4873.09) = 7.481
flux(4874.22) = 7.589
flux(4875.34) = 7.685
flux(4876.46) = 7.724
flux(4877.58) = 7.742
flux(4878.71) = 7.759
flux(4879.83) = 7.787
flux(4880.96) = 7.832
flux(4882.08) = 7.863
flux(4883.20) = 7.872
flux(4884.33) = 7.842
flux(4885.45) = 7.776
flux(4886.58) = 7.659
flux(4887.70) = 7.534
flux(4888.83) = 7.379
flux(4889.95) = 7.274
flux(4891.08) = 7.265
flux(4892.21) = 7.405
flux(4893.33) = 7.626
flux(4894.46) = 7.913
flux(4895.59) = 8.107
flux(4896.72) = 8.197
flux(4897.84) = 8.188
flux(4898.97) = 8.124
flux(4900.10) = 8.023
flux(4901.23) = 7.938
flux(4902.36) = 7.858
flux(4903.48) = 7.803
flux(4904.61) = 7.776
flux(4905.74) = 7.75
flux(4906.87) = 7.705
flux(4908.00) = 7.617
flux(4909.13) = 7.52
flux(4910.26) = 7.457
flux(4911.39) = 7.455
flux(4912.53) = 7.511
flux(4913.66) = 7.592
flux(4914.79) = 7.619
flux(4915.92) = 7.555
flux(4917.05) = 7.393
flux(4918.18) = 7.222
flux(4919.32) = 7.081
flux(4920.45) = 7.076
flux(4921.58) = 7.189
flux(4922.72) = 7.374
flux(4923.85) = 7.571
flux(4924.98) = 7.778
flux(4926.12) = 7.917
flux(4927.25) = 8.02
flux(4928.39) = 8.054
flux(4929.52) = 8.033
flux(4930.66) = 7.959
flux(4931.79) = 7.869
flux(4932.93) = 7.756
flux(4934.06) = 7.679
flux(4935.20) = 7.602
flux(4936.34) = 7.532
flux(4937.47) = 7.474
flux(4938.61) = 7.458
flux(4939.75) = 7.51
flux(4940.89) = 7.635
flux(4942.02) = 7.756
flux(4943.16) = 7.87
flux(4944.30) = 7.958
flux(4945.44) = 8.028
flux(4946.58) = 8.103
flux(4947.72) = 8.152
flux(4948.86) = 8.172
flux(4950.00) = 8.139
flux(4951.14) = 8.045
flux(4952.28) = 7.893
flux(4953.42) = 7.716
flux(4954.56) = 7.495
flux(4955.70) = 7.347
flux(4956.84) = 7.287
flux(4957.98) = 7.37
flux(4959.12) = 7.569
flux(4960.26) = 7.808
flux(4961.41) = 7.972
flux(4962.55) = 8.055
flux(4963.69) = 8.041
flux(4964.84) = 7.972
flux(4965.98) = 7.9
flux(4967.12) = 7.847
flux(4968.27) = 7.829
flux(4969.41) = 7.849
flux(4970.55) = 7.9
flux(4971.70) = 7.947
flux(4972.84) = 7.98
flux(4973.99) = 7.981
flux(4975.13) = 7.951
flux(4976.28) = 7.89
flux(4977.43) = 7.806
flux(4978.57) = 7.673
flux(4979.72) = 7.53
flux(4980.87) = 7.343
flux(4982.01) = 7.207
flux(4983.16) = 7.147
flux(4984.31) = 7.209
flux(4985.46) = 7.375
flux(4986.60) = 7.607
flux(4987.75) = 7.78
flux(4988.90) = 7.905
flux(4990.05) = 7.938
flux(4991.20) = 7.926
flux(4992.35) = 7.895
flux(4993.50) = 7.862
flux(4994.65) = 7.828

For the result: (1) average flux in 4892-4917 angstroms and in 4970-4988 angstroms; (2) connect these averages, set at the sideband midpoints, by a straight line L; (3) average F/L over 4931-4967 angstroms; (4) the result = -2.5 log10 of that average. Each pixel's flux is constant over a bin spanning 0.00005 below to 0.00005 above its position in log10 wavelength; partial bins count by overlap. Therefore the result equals -0.01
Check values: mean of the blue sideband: 7.76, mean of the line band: 7.78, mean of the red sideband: 7.64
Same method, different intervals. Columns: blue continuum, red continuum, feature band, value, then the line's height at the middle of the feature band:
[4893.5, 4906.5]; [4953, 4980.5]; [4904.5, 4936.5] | 0.04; 7.9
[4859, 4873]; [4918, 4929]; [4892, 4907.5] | -0.09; 7.3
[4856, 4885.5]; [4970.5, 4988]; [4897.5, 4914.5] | -0.05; 7.42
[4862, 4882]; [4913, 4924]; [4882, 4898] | -0.05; 7.38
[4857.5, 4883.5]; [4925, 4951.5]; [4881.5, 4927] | -0.01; 7.56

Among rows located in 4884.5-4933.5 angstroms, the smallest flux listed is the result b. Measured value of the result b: 7.076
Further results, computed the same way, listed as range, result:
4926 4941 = 7.458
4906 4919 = 7.222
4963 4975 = 7.829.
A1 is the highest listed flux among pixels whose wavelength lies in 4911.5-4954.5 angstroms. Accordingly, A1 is 8.172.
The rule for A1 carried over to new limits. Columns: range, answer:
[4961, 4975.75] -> 8.055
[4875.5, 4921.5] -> 8.197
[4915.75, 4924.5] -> 7.571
